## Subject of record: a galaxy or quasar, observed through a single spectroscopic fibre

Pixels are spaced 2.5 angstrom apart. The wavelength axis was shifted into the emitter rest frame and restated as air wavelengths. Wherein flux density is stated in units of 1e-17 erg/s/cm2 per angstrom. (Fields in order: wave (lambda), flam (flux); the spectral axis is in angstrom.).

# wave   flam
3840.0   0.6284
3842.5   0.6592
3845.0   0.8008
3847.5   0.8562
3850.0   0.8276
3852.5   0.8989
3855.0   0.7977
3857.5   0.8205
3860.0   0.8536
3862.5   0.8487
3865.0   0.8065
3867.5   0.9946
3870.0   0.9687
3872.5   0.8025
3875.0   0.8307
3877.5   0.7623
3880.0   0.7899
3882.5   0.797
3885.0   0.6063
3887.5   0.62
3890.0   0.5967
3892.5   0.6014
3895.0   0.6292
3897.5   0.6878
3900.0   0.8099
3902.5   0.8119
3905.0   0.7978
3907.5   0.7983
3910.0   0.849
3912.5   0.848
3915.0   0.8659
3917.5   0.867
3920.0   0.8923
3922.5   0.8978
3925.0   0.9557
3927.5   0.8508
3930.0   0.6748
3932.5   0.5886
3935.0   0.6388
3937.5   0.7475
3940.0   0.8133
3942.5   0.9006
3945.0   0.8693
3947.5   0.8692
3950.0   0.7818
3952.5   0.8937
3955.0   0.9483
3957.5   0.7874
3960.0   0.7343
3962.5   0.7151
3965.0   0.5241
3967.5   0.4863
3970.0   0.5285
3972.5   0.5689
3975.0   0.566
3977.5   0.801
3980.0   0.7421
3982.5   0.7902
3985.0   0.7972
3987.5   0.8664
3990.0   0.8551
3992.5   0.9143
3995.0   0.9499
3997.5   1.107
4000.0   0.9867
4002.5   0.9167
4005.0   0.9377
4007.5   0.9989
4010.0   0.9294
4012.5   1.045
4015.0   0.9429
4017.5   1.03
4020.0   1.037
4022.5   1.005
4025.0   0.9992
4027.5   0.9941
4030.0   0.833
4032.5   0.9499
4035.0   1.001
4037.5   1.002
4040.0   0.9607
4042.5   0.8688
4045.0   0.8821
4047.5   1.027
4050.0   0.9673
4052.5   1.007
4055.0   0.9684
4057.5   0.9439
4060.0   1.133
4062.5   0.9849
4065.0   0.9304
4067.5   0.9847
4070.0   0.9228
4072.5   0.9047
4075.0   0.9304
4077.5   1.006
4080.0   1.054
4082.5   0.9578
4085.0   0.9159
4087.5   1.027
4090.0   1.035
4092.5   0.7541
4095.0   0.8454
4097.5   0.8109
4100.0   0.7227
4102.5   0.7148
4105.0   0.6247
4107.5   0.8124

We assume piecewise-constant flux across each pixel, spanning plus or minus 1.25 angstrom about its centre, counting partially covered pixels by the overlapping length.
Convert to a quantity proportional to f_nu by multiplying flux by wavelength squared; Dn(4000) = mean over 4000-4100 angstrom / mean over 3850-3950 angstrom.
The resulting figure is 1.3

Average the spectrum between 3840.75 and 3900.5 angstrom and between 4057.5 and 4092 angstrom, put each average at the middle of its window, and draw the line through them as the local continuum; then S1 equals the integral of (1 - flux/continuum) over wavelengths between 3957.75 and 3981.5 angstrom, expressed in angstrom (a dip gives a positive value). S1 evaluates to 6.4 angstrom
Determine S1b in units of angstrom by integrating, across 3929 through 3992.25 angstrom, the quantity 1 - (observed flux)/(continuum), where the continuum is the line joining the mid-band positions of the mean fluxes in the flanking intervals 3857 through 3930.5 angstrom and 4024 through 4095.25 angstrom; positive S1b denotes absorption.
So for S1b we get 8.9 angstrom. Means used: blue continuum 0.799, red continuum 0.96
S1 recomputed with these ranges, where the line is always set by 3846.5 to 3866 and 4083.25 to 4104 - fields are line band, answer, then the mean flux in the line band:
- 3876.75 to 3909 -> 4.8 angstrom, 0.716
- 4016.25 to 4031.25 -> -2.4 angstrom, 0.983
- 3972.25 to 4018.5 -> -2.2 angstrom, 0.887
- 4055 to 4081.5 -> -4.0 angstrom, 0.979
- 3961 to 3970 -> 2.9 angstrom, 0.573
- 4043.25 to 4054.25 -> -1.5 angstrom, 0.966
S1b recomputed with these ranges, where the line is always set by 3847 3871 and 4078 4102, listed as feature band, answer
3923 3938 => 2.2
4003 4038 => -3.4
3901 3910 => 0.7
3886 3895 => 2.7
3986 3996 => -0.1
